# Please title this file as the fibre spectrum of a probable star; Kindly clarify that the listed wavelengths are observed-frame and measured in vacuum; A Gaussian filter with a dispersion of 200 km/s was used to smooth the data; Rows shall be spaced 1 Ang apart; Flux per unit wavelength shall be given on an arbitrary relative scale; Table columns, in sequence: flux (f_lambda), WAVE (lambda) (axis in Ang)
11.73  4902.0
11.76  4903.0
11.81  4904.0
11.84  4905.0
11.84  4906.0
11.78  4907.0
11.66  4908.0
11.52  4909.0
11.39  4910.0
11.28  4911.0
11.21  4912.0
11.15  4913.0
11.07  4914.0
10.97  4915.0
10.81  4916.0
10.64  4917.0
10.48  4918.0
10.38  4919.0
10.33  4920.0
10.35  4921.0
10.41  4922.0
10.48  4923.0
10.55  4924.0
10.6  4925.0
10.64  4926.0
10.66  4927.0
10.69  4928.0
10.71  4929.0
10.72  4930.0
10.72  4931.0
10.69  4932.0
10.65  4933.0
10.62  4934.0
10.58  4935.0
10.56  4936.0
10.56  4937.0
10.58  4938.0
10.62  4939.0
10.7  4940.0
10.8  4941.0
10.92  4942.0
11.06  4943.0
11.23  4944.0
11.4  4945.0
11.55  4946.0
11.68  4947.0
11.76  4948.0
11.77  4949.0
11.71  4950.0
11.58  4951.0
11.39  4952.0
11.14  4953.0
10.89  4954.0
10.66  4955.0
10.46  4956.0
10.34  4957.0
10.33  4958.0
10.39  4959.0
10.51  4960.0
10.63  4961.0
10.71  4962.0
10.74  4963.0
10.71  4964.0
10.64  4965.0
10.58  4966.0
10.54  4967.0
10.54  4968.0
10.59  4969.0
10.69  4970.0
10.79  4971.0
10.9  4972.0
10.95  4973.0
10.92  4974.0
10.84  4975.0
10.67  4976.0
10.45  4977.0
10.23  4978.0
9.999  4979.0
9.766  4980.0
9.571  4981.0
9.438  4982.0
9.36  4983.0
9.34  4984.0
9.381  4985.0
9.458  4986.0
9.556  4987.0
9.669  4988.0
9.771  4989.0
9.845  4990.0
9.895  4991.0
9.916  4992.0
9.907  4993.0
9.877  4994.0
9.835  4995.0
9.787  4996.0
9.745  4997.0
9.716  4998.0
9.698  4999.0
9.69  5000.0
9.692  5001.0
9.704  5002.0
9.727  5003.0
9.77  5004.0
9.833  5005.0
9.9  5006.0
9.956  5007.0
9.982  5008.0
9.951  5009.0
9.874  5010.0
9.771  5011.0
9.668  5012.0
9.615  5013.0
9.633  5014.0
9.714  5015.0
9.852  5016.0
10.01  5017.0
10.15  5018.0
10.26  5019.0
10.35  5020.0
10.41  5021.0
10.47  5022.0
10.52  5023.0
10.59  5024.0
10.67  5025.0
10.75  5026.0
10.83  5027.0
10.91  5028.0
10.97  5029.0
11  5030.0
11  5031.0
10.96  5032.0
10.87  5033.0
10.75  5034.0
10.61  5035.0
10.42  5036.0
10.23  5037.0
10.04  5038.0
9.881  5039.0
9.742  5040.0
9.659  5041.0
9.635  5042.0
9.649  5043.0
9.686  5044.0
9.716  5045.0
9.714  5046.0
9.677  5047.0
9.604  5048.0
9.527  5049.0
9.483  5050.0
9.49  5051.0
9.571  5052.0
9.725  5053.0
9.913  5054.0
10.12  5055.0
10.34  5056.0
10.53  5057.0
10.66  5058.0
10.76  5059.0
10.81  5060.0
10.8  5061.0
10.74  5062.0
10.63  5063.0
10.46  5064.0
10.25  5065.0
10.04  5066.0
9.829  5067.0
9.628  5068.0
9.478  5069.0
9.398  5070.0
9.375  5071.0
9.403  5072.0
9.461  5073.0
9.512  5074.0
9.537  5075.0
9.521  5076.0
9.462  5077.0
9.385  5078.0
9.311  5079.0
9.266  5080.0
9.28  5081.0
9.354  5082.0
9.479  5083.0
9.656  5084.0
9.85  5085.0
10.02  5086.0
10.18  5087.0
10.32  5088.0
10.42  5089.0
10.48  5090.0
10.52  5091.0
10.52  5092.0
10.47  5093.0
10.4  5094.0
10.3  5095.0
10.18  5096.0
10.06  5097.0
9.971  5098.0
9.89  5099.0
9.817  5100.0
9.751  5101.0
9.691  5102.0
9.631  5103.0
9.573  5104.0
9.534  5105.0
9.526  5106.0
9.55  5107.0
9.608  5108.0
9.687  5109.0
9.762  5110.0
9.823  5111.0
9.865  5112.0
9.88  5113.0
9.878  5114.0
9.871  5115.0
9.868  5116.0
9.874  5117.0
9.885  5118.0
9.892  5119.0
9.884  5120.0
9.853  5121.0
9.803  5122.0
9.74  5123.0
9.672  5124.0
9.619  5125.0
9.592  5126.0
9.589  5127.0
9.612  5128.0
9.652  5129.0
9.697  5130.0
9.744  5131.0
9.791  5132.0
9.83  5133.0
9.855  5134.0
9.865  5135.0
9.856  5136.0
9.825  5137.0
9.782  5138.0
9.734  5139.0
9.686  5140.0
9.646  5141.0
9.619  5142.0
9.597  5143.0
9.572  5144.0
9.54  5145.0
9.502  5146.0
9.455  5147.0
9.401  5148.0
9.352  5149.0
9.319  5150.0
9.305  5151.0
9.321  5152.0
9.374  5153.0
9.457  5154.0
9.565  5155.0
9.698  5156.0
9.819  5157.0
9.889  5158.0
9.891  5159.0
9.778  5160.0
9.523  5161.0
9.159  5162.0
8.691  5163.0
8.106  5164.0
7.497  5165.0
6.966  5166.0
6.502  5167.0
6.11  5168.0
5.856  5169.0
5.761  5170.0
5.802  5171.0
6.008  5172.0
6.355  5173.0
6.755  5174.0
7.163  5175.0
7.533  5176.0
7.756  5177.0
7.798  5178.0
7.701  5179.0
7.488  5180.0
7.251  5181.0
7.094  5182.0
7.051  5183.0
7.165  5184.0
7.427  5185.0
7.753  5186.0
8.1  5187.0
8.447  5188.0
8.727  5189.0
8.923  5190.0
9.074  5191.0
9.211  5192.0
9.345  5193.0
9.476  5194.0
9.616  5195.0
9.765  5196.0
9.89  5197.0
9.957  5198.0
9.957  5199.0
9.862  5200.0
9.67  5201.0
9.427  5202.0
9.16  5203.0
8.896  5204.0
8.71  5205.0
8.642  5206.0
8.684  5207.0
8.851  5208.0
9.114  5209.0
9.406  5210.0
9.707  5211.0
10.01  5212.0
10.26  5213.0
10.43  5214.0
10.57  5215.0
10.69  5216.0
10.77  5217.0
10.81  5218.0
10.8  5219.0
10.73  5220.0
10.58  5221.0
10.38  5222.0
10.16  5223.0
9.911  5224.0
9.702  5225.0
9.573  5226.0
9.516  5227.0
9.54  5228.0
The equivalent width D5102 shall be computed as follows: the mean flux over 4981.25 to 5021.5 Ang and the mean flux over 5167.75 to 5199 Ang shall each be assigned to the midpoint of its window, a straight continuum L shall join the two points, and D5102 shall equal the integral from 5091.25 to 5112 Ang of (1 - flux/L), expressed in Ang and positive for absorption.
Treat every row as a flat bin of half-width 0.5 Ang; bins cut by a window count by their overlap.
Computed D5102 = -2.76 Ang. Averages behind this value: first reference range 9.79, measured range 9.89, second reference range 7.87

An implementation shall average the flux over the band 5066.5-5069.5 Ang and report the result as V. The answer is 9.65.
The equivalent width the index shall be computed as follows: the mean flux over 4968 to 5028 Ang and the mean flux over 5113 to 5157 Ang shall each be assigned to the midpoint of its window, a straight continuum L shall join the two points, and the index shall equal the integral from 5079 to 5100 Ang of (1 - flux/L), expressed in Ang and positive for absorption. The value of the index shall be -0.46 Ang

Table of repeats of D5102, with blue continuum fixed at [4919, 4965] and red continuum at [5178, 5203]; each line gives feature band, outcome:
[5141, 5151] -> -0.5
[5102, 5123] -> -0.9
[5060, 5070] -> -0.5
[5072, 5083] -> 0.3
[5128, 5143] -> -1.0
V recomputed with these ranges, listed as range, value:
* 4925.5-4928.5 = 10.7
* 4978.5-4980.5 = 9.88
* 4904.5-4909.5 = 11.7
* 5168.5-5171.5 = 5.81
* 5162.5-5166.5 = 7.82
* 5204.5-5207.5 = 8.68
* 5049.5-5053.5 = 9.57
